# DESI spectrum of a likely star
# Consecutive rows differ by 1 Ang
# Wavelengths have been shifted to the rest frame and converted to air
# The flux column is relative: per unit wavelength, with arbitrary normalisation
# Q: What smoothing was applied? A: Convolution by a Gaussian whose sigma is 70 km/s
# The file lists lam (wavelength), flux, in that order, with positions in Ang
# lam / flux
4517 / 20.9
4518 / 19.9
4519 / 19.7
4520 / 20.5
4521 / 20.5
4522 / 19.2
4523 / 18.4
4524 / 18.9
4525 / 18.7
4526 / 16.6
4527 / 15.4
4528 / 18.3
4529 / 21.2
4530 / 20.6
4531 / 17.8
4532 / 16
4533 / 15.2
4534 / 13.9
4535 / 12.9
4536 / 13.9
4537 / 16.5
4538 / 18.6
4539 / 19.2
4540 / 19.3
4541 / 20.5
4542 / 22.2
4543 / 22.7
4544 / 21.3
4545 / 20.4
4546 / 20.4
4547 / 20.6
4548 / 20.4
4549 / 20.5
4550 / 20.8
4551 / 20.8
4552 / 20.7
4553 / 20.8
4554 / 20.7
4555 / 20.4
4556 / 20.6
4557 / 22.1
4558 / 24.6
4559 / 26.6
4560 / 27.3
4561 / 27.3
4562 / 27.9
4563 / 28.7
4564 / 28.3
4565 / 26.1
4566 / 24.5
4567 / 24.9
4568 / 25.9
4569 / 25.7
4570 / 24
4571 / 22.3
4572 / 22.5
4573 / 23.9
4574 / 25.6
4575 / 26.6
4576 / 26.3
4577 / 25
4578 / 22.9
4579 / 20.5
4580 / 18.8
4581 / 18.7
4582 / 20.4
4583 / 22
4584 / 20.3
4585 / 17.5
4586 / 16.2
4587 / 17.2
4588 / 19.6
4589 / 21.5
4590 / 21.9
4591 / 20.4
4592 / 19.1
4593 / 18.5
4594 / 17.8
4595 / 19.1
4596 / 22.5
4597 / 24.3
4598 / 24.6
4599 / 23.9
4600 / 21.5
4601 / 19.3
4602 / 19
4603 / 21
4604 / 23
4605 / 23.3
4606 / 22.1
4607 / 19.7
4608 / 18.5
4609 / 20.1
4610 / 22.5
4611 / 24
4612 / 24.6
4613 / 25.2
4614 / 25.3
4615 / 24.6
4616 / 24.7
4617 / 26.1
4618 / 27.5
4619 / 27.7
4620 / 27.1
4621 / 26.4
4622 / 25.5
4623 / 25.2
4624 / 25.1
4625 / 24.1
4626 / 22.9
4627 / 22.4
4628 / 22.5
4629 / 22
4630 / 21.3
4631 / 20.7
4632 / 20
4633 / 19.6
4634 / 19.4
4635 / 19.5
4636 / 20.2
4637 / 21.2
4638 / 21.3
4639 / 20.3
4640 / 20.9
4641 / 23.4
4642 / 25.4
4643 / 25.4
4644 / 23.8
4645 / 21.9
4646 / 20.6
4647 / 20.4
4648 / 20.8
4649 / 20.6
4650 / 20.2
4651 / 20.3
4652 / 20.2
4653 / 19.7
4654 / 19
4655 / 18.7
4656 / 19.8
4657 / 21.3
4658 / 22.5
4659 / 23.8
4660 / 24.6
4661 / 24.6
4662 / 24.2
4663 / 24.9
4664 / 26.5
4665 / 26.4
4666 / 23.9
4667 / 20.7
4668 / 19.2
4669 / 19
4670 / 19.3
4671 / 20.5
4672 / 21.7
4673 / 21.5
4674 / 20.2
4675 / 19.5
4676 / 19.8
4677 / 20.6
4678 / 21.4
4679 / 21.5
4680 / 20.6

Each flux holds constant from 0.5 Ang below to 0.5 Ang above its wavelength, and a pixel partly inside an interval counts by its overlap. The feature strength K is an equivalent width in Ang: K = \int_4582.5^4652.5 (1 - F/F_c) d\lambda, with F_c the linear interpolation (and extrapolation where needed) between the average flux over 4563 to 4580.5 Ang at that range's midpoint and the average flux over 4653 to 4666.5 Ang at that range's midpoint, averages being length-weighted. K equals 5.1 Ang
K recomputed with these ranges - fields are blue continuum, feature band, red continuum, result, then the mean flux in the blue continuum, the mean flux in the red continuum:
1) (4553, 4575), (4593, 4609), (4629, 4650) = 1.30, 24.7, 21.3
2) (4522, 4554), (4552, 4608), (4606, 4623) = -1.78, 18.9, 24.3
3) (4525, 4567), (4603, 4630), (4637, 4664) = -2.81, 20.8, 21.9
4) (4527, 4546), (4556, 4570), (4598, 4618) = -4.14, 18.3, 22.7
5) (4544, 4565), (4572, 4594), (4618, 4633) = 2.14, 23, 23.8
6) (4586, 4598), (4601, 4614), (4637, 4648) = -0.70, 20.2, 22.2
